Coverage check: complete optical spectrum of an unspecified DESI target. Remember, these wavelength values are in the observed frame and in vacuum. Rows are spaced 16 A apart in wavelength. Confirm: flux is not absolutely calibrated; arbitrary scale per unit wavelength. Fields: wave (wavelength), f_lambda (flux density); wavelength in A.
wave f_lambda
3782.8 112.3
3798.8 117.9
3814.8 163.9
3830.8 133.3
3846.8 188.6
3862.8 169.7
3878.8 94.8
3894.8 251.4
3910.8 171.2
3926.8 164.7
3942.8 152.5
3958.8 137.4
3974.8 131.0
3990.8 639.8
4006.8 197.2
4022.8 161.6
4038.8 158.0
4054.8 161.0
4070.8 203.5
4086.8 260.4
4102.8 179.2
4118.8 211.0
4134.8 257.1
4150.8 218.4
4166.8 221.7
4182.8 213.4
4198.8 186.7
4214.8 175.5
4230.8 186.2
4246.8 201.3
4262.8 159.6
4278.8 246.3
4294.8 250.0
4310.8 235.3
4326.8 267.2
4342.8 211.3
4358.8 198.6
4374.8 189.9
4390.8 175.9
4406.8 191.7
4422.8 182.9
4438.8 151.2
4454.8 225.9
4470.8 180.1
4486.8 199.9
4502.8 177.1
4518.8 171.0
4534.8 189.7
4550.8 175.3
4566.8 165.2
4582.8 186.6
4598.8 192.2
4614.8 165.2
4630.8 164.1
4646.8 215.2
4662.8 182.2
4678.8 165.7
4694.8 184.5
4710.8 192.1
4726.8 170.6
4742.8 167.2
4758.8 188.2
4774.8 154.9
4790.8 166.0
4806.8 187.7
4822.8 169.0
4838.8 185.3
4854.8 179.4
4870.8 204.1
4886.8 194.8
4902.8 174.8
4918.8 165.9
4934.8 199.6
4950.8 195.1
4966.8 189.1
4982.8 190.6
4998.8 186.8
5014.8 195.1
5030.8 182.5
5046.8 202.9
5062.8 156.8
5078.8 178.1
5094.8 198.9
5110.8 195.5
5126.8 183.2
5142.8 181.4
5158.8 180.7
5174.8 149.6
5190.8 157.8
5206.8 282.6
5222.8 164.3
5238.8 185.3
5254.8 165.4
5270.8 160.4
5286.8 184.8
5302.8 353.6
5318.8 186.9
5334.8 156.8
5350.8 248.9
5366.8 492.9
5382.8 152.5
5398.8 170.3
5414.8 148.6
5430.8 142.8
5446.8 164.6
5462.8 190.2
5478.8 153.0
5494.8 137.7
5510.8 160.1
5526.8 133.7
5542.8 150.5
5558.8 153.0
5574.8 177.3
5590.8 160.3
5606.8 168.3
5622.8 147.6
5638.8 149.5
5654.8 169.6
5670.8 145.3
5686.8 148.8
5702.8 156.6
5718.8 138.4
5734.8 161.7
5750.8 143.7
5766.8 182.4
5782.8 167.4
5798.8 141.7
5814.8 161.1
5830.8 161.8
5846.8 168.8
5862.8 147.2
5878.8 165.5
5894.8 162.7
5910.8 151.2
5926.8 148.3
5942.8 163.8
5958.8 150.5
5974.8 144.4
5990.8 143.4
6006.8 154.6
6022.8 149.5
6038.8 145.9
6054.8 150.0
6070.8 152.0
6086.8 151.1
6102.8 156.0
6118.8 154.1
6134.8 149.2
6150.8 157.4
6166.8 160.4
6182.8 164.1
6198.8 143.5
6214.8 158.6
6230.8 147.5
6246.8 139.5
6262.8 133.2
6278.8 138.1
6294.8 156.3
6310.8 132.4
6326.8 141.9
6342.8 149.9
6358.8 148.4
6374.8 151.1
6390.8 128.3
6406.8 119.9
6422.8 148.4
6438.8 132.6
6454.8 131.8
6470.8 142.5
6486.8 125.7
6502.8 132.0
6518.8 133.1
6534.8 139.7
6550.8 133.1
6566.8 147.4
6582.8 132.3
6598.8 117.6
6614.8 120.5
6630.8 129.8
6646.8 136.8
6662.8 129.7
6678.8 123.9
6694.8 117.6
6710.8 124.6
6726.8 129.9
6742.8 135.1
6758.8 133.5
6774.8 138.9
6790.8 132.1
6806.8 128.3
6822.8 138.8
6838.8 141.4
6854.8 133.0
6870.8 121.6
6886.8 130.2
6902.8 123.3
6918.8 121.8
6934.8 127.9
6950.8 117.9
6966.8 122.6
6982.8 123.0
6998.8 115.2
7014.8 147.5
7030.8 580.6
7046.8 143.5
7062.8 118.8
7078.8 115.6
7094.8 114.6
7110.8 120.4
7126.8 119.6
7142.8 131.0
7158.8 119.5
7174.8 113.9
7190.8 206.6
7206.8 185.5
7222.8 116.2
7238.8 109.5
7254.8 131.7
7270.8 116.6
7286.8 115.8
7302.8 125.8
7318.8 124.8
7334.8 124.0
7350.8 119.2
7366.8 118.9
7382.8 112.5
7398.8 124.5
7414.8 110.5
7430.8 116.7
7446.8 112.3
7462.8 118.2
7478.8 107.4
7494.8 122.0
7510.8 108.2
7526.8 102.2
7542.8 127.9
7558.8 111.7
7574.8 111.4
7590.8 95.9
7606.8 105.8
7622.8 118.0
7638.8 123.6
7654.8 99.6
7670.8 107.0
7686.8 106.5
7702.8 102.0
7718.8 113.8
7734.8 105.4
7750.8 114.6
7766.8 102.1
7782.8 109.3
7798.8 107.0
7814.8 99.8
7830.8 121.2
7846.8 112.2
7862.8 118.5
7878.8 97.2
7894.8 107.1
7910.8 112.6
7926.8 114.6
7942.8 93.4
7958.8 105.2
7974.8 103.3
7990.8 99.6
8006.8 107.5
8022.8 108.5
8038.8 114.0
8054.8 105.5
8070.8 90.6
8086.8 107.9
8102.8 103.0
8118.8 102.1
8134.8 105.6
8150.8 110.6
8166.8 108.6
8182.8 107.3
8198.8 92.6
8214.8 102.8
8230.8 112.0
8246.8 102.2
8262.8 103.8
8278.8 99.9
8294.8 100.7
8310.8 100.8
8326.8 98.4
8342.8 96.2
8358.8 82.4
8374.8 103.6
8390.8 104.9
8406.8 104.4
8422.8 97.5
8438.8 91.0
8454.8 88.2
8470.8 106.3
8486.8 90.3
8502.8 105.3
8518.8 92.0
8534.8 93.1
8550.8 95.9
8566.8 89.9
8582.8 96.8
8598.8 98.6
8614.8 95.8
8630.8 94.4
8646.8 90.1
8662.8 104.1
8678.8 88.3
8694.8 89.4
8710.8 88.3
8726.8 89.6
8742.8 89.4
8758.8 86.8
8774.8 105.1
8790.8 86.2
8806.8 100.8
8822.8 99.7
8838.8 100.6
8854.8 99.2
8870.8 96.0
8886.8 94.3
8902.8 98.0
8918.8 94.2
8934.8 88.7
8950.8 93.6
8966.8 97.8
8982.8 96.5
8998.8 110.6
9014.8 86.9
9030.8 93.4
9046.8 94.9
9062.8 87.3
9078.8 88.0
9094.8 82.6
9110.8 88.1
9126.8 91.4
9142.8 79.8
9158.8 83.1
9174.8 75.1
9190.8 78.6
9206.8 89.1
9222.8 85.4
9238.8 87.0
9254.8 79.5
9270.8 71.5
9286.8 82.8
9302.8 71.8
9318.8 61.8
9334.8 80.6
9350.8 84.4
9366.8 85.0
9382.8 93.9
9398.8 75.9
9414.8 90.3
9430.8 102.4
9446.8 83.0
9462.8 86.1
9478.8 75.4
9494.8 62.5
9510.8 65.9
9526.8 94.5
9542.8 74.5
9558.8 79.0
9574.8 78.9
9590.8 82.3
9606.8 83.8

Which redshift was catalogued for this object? 0.070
